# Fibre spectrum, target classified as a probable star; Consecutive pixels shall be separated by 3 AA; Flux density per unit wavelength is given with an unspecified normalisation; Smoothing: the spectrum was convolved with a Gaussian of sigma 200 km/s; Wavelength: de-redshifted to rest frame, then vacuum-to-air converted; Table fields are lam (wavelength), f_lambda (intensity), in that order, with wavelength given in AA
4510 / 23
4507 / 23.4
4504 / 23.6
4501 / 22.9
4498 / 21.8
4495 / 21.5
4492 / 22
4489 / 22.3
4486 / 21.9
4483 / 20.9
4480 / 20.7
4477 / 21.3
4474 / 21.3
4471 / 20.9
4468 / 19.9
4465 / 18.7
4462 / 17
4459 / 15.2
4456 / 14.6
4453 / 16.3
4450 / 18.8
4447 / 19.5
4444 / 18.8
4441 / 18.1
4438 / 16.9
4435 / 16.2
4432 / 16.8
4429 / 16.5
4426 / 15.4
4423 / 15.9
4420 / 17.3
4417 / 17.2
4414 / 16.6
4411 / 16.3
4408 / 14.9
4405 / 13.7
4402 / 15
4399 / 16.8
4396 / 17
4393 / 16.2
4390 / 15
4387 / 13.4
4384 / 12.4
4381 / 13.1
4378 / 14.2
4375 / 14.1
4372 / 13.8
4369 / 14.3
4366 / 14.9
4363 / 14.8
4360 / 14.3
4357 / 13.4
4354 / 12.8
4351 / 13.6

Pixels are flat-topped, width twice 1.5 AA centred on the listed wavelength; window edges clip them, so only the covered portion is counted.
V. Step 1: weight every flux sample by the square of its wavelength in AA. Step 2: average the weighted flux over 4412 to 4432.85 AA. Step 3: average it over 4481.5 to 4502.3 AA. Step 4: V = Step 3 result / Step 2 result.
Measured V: 1.37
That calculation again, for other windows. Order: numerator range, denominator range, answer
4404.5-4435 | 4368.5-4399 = 1.13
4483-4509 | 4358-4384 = 1.68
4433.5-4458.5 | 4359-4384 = 1.27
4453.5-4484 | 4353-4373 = 1.41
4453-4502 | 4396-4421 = 1.29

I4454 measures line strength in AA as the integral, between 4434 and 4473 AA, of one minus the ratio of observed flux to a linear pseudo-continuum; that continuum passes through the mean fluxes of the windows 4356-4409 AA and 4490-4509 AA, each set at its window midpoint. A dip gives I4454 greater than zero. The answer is 3.1 AA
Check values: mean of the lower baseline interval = 14.5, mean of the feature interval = 17.8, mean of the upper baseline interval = 22.5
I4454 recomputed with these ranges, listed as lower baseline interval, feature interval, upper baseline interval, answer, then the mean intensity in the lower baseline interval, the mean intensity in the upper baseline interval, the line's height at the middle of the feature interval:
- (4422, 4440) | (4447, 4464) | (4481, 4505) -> 1.7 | 16.3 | 22.1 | 18.6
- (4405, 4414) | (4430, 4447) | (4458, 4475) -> -0.3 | 15.5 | 18.9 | 17.2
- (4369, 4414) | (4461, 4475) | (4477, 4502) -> 0.4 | 14.8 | 21.7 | 20.2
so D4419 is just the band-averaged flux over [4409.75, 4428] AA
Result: 16.5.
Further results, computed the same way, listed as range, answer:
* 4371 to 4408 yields 14.6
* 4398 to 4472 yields 16.9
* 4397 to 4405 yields 15.6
